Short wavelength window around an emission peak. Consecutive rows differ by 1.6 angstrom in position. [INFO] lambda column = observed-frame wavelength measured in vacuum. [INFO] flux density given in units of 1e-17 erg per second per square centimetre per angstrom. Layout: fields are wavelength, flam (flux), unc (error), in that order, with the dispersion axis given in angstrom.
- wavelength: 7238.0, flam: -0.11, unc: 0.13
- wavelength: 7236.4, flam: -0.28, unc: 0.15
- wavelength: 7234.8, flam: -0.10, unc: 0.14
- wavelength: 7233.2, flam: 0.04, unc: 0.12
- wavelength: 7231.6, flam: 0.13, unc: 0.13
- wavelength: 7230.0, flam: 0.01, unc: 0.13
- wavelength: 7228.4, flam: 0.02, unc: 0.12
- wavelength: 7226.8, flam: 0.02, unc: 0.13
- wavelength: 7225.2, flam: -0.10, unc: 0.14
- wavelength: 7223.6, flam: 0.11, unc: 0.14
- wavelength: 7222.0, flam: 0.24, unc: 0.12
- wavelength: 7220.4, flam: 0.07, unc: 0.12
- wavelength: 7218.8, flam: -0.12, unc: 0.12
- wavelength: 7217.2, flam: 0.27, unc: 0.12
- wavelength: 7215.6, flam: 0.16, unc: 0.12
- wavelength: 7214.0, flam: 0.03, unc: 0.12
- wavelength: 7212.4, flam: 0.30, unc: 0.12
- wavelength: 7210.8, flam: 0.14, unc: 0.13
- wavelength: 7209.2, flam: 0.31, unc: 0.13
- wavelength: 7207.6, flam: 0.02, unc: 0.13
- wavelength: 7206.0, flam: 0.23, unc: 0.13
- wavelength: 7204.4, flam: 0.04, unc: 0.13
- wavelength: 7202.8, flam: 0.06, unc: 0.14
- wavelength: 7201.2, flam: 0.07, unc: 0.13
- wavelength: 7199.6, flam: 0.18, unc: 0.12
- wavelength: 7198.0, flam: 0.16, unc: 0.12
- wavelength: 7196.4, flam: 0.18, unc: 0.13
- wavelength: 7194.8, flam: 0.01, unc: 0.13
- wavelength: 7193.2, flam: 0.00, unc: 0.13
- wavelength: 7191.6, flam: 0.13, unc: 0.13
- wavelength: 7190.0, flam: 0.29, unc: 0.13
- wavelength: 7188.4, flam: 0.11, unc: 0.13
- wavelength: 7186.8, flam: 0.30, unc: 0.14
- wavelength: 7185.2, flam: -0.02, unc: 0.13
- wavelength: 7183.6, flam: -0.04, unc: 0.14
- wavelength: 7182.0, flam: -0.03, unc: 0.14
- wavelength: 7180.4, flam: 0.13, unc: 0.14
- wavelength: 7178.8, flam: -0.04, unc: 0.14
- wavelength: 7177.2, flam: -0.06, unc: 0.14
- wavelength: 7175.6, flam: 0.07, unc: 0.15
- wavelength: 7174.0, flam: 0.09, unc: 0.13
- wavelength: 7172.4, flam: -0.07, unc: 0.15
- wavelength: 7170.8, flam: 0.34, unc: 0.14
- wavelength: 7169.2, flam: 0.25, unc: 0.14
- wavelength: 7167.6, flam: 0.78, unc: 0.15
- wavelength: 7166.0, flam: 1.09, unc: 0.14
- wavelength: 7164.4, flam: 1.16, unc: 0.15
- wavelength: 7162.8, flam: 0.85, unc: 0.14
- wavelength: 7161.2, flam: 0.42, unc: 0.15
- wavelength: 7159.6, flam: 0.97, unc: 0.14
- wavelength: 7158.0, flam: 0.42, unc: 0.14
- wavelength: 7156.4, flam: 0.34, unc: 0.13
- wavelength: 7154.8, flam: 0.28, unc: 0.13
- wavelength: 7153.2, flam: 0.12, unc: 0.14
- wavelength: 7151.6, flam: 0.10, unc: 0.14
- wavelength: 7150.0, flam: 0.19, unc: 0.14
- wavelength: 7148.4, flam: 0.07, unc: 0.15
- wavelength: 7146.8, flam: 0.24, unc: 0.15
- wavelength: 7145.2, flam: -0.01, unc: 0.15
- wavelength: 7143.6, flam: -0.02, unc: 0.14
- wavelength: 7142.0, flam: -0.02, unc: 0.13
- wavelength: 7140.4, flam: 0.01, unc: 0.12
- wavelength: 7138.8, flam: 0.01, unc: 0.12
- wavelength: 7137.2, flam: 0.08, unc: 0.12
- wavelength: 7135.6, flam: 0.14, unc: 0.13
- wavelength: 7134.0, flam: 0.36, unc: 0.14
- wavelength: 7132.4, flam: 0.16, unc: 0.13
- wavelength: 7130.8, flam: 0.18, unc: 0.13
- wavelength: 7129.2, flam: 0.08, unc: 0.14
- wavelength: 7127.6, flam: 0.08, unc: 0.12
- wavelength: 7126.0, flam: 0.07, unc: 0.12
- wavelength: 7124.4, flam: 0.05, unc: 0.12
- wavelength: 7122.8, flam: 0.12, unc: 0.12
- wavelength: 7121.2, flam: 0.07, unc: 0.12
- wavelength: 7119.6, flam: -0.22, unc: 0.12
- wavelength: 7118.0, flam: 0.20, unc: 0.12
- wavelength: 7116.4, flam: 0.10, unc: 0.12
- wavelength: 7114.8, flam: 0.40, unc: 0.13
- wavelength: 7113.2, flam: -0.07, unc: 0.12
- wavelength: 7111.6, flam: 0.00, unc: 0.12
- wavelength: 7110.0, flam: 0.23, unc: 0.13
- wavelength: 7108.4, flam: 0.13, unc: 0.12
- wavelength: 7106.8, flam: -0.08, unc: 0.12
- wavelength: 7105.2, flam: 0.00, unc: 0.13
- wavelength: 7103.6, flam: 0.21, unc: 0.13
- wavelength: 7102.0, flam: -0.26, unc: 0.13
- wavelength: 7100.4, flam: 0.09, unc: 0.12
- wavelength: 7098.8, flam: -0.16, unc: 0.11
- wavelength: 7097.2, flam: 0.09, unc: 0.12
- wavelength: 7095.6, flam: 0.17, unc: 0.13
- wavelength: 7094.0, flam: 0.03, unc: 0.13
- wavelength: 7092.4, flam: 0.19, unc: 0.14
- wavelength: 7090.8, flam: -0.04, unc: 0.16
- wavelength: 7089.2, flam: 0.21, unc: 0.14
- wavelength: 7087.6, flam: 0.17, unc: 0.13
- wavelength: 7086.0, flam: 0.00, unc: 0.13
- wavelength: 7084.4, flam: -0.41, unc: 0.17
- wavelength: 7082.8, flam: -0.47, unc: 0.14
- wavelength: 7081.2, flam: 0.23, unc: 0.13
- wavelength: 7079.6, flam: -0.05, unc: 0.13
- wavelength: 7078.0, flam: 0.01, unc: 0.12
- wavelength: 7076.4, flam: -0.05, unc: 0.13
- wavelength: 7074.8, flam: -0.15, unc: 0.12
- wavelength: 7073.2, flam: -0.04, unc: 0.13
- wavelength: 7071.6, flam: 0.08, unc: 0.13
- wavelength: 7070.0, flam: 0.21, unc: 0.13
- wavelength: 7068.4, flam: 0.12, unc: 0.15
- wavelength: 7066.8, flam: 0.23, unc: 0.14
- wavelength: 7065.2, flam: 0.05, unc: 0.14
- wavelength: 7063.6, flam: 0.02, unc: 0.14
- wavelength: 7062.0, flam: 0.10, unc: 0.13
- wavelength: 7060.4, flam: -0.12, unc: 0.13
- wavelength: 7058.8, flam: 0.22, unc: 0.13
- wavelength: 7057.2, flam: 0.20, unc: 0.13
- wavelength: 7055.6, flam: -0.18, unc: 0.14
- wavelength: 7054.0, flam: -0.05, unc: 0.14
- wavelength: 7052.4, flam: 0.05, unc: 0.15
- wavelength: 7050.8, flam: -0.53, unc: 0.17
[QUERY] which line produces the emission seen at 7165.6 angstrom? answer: [O II]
